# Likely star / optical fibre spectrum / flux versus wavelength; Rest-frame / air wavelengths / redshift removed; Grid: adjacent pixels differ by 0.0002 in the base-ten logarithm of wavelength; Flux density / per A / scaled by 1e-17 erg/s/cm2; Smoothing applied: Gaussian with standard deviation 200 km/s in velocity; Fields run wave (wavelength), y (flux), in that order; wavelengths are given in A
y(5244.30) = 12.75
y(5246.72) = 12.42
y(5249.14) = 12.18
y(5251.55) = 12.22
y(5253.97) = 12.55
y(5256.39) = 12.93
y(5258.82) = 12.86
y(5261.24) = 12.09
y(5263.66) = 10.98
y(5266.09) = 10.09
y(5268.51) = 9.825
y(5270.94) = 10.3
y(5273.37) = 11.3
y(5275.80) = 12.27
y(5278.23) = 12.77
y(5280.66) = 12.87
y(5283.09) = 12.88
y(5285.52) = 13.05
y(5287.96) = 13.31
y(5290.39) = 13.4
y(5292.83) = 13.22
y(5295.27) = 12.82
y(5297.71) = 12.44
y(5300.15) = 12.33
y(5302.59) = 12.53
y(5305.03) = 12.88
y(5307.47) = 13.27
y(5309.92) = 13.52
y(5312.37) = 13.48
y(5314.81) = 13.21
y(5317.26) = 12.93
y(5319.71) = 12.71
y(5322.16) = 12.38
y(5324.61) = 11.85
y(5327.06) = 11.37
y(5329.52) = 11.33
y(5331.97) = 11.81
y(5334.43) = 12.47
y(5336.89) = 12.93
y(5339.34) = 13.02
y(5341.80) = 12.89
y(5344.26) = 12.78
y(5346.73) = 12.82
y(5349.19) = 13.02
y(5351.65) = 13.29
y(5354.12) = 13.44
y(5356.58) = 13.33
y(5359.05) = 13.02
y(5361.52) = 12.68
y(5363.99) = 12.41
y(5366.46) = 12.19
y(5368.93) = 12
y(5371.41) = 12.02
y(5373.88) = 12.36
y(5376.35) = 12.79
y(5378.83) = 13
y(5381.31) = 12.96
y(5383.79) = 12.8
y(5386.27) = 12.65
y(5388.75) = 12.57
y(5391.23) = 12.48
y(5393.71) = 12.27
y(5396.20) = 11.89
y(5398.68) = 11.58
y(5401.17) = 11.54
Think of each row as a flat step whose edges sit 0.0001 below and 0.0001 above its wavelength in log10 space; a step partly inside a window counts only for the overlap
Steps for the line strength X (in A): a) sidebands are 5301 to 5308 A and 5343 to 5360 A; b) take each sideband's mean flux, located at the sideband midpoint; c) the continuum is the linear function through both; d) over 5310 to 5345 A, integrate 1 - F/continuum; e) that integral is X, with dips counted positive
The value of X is 1.15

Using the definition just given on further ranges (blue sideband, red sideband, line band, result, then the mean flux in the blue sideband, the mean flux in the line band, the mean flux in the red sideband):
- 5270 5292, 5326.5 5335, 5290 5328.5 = -2.2 A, 12.5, 12.7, 11.7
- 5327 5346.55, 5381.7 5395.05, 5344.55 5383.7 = -0.8 A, 12.4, 12.8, 12.6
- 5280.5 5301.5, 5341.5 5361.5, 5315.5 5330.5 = 1.0 A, 12.9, 12.1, 13.1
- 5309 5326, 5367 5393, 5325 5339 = 0.8 A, 12.8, 12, 12.5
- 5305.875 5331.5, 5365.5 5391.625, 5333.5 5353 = -0.5 A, 12.6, 12.9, 12.5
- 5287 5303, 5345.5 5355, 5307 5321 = -0.2 A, 12.9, 13.2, 13.1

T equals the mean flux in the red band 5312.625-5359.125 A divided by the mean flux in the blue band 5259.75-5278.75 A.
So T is 1.13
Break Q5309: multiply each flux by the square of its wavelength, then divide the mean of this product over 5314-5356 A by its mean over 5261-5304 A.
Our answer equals 1.1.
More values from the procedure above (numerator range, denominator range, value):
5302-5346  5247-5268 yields 1.09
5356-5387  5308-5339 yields 1.02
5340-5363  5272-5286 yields 1.07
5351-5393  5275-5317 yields 1.01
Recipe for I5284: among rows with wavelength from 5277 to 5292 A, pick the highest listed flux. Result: 13.4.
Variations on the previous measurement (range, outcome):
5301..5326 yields 13.52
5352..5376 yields 13.44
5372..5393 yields 13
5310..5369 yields 13.48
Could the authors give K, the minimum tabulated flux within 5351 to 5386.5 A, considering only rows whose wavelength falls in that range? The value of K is 12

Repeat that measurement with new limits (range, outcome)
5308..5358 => 11.33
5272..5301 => 11.3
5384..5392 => 12.48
